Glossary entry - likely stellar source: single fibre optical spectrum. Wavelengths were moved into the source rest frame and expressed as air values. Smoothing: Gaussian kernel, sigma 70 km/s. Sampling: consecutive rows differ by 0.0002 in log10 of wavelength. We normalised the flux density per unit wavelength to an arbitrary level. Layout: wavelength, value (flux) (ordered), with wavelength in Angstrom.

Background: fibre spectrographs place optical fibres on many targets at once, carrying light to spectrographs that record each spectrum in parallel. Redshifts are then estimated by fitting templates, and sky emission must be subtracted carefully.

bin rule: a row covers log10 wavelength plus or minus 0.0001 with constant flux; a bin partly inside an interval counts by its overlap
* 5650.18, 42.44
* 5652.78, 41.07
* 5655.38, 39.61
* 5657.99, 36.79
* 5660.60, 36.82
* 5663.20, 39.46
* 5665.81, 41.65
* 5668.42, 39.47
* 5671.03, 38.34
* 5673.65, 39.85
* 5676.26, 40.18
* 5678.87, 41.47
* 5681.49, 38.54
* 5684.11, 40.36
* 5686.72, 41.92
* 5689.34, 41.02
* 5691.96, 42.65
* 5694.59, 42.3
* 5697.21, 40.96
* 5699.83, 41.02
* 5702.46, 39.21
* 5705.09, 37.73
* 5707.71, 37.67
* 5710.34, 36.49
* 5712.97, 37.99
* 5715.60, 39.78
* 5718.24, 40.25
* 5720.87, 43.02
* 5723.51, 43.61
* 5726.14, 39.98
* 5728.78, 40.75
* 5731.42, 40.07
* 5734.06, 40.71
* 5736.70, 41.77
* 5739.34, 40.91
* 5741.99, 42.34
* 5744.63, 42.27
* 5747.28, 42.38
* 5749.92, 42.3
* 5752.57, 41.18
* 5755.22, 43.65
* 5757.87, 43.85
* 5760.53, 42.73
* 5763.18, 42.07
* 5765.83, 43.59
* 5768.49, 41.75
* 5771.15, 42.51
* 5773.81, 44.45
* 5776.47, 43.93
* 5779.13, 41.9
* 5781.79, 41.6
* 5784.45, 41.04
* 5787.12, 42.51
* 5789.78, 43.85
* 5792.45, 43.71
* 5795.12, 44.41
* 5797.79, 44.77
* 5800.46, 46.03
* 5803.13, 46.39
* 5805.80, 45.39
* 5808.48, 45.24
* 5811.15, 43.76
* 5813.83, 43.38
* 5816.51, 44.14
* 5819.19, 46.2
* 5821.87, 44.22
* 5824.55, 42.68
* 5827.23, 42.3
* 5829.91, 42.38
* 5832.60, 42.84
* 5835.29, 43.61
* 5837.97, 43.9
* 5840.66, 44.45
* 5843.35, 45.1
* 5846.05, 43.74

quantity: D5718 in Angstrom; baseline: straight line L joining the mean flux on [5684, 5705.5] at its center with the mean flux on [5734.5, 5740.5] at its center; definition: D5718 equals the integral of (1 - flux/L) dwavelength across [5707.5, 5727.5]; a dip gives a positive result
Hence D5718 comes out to 0.56 Angstrom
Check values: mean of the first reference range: 40.9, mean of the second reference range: 41.3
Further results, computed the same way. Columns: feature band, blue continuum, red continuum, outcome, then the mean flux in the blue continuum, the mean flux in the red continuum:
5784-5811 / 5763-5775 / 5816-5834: -0.7 Angstrom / 42.9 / 43.5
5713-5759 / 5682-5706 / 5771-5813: 0.6 Angstrom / 40.8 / 43.9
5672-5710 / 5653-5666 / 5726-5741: -0.6 Angstrom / 38.8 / 40.8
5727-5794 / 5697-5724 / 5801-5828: -0.6 Angstrom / 39.6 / 44.5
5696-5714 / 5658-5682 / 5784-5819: 0.9 Angstrom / 39.4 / 44.3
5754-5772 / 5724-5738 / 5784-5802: -0.2 Angstrom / 40.8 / 43.9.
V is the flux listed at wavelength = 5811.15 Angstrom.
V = 43.76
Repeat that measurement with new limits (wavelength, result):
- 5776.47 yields 43.93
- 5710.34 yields 36.49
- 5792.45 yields 43.71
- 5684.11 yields 40.36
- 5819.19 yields 46.2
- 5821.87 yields 44.22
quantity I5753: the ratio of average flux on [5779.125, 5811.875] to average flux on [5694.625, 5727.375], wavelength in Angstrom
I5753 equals 1.10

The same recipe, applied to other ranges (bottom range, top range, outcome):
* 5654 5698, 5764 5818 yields 1.09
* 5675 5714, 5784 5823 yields 1.11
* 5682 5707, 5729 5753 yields 1.02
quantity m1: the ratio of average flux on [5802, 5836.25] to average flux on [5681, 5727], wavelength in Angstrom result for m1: 1.09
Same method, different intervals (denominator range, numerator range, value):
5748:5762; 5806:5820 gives 1.04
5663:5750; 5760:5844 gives 1.08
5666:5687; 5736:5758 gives 1.06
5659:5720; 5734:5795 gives 1.07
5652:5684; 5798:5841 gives 1.12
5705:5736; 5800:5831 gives 1.11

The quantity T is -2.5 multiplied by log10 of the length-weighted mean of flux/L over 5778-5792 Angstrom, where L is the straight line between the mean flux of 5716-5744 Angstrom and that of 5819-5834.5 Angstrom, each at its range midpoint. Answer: 0.00 mag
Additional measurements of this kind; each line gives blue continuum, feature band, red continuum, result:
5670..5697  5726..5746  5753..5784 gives 0.02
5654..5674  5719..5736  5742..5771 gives 0.00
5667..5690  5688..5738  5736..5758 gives 0.02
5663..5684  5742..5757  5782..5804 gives 0.00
